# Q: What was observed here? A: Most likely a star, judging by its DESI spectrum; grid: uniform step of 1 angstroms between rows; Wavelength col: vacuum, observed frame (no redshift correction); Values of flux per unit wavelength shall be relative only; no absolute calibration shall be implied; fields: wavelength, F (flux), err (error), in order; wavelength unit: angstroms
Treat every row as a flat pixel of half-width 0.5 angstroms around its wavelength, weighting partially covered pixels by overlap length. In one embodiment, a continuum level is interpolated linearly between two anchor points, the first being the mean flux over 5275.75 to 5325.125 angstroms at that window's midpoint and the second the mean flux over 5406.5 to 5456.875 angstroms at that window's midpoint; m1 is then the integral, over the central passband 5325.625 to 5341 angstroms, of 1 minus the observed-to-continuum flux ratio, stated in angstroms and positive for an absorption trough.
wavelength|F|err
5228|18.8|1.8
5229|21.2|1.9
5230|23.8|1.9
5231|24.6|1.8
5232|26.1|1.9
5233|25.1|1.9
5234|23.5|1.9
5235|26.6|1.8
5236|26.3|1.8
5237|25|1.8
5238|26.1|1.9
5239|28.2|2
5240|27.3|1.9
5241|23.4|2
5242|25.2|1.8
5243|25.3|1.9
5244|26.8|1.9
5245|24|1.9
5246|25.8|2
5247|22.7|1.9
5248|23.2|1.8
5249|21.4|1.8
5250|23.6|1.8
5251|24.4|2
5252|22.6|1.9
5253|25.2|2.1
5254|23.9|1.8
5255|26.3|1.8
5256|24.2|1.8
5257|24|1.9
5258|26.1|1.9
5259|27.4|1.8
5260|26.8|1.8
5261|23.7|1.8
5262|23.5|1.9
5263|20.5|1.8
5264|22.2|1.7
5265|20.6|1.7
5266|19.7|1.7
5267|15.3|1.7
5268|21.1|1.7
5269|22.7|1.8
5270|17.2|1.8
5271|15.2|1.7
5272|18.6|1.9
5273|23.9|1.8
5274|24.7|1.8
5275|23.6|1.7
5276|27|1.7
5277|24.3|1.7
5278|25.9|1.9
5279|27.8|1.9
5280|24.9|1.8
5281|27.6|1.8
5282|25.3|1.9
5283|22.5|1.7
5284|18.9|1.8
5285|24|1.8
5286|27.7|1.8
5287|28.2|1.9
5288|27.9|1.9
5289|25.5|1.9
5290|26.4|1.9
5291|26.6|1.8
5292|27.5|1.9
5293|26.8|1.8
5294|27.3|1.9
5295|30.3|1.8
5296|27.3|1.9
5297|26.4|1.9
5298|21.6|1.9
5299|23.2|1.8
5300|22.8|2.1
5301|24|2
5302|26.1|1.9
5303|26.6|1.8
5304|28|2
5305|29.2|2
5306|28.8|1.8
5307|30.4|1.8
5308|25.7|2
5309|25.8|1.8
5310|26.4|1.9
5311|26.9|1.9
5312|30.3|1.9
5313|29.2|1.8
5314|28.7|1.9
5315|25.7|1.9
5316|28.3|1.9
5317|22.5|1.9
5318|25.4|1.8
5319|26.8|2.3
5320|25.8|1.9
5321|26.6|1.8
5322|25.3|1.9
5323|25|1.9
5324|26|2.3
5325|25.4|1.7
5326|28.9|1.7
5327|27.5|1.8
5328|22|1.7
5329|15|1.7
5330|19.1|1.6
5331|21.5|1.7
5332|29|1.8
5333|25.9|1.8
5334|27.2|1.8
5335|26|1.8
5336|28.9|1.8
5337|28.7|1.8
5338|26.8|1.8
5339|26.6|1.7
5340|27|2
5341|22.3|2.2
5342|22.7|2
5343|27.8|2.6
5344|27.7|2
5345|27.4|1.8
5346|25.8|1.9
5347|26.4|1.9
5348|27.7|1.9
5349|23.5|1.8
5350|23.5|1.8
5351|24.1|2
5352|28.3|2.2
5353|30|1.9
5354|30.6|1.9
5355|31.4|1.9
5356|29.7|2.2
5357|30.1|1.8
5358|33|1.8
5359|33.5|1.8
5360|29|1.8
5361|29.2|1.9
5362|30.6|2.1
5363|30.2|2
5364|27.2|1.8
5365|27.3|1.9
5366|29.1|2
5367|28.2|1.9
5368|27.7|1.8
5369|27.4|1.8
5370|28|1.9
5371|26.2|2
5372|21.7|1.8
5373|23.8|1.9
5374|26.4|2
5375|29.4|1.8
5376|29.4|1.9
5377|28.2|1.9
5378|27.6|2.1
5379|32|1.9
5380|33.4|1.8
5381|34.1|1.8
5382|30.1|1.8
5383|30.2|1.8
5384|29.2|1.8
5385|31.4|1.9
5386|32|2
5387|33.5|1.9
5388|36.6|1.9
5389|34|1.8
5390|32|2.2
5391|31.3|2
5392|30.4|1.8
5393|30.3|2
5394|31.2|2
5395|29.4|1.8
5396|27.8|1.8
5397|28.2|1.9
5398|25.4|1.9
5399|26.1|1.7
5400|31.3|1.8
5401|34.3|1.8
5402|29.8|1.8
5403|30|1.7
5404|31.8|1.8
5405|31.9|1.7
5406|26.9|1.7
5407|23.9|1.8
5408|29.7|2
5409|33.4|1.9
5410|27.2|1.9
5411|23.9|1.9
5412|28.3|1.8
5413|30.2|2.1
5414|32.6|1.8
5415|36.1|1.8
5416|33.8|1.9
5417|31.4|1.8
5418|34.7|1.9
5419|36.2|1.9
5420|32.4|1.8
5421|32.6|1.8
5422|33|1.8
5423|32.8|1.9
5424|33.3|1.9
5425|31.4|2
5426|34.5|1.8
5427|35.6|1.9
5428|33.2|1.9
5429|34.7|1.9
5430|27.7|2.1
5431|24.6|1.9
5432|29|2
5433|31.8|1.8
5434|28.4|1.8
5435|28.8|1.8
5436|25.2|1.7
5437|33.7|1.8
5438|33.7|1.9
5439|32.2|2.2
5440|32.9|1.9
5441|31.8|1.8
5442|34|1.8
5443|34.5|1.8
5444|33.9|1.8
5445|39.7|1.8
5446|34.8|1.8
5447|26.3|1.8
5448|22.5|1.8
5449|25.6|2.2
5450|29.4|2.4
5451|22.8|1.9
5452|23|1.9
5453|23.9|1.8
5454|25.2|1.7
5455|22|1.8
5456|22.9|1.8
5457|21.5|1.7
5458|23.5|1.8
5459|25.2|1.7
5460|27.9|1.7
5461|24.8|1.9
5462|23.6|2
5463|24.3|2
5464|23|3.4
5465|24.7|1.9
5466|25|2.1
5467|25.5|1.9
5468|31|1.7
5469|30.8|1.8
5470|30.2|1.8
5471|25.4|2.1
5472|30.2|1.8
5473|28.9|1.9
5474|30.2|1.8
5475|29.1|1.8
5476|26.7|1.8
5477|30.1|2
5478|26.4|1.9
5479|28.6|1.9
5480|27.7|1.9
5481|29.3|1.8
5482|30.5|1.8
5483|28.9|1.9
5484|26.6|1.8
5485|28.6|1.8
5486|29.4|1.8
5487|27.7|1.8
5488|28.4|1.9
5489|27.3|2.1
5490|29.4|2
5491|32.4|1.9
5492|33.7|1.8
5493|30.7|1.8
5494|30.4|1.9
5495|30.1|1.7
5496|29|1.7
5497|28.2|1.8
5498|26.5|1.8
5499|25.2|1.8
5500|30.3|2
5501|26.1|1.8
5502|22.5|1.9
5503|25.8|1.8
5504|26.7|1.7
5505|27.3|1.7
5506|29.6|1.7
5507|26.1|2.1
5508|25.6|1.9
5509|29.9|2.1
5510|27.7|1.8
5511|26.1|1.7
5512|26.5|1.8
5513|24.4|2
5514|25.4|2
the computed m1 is 1.2 angstroms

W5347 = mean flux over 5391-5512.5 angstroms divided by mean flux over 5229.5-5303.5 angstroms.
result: 1.2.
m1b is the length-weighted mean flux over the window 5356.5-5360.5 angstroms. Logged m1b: 31.4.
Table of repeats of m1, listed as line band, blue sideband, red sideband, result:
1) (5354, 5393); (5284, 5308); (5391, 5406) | -1.2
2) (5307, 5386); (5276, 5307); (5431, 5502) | -1.7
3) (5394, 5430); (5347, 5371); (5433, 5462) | -3.4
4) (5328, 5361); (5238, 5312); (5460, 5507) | -1.2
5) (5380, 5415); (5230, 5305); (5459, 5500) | -4.8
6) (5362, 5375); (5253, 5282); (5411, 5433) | 0.8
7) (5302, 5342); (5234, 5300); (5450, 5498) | -1.6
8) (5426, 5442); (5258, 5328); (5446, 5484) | -2.9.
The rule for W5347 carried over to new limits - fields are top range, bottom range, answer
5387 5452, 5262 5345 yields 1.23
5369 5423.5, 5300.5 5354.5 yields 1.15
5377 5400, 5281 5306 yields 1.18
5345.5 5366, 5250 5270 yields 1.24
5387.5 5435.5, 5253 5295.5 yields 1.28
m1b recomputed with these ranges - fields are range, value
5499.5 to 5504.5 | 26.3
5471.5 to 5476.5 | 29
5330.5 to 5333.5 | 25.5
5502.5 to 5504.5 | 26.2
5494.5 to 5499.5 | 27.8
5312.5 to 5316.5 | 28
